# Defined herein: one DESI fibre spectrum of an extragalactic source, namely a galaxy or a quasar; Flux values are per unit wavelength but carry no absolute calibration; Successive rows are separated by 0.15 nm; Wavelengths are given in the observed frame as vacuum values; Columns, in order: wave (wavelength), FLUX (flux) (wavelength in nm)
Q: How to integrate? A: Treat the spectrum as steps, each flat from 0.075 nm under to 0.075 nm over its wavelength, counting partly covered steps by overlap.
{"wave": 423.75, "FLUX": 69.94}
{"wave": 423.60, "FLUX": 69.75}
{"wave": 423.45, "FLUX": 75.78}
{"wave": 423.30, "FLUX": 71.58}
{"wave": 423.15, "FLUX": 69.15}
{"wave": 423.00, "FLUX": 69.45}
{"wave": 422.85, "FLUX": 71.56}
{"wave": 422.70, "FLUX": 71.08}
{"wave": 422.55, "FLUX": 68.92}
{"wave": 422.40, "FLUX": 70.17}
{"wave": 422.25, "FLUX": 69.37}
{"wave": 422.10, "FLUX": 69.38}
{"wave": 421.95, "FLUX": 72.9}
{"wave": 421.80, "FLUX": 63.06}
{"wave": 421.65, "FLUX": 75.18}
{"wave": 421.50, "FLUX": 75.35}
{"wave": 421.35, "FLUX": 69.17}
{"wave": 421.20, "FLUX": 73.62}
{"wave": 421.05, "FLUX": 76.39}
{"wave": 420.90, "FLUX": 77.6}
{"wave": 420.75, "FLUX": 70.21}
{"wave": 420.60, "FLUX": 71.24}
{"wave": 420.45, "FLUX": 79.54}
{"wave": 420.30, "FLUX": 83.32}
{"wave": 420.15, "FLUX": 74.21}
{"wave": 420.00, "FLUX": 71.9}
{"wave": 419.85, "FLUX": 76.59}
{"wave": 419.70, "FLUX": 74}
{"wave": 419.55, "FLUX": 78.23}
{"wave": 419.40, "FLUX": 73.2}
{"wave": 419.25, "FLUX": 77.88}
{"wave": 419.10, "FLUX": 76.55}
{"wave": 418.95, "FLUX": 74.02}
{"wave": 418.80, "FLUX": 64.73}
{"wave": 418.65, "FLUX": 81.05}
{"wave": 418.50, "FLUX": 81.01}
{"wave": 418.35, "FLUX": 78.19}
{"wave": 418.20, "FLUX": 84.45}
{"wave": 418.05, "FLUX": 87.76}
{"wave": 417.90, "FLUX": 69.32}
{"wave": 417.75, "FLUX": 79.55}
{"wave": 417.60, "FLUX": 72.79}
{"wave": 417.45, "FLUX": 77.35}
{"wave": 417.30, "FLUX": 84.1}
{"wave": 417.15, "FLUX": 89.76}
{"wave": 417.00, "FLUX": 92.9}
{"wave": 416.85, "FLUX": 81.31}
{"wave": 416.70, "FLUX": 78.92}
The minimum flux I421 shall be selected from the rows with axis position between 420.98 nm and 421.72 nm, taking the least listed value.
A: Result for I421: 69.17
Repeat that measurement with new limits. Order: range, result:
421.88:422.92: 68.92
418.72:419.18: 64.73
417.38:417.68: 72.79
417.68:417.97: 69.32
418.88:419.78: 73.2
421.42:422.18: 63.06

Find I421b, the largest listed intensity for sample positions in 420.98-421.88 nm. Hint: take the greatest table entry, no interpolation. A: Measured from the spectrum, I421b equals 76.39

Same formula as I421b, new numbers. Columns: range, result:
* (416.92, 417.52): 92.9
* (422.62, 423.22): 71.56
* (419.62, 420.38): 83.32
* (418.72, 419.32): 77.88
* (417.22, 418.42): 87.76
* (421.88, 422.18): 72.9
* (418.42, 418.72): 81.05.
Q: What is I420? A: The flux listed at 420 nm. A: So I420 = 71.9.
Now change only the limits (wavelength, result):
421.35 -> 69.17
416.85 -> 81.31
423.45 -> 75.78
